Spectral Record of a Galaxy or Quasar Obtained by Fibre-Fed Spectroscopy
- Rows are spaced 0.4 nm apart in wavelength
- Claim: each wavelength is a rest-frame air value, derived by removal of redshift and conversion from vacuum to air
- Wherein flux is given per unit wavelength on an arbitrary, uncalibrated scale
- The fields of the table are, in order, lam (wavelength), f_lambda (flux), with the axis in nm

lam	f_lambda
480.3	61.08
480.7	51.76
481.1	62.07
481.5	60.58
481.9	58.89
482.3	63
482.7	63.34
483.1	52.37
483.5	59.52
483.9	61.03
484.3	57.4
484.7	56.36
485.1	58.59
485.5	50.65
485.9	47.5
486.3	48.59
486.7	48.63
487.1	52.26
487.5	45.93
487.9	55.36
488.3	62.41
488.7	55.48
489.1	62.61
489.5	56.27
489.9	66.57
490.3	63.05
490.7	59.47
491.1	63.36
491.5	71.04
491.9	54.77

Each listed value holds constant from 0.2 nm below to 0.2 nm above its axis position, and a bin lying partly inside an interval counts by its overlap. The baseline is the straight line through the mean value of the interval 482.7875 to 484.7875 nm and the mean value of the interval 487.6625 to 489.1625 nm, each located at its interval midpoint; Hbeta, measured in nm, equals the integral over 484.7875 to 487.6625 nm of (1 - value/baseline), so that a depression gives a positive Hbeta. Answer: 0.368 nm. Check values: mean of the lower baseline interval 57.7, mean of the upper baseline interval 58.3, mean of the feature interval 50.6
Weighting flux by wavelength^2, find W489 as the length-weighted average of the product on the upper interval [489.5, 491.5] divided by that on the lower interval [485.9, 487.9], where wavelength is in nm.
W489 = 1.3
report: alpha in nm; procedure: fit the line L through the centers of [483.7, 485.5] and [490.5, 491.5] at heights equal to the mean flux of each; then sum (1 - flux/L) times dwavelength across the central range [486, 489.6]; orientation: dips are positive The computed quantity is 0.39 nm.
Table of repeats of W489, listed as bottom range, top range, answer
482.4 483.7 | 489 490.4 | 1.08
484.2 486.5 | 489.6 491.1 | 1.21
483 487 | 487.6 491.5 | 1.14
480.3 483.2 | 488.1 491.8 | 1.08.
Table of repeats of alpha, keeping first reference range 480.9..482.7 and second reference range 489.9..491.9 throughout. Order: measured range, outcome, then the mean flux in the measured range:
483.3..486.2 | 0.30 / 55.6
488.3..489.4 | 0.06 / 59.4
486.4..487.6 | 0.26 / 49.2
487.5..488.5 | 0.10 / 56.3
